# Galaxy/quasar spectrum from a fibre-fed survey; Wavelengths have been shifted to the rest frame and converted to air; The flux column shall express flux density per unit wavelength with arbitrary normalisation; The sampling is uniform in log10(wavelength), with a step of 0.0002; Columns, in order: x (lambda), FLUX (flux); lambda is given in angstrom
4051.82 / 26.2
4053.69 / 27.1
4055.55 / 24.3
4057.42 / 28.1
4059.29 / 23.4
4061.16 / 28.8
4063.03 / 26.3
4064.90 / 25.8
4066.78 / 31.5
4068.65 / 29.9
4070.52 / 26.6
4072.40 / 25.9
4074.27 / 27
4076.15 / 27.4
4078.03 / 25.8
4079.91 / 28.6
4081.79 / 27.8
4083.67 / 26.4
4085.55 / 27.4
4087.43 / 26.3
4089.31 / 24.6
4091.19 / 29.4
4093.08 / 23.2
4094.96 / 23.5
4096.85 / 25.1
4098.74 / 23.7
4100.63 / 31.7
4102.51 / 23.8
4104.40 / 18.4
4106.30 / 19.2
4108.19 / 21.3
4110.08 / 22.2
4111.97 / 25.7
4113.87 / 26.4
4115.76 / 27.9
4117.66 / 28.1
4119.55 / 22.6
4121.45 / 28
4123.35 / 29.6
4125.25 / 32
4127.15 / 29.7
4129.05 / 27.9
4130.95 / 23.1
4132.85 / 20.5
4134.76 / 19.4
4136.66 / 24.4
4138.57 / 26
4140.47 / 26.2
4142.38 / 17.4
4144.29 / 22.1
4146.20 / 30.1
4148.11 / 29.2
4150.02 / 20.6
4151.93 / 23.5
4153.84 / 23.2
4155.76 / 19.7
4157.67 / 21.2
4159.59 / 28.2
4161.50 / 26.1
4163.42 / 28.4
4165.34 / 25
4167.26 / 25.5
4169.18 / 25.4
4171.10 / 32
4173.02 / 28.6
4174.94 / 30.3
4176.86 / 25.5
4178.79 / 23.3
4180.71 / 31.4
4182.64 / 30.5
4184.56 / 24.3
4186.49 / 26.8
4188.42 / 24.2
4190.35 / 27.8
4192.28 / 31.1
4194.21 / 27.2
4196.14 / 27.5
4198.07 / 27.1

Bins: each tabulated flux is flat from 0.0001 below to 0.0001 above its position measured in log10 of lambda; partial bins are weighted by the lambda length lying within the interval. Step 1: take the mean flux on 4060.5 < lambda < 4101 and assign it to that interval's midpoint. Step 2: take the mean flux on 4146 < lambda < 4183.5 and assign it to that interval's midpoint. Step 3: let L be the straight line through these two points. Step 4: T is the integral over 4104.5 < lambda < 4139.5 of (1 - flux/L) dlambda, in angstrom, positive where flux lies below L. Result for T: 2.0 angstrom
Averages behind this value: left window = 26.9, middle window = 25.1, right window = 26.3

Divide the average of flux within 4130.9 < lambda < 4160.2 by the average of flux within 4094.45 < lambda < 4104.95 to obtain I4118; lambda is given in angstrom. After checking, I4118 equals 0.9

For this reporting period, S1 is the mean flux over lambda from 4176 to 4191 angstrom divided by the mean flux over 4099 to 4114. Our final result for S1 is 1.1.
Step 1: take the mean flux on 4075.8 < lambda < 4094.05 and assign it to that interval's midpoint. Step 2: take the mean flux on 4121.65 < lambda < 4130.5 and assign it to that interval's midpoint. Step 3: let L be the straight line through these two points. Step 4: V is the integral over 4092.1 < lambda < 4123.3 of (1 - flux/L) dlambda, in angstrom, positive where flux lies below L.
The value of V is 3.93 angstrom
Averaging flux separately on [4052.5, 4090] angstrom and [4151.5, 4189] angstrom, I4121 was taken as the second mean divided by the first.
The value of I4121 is 1.0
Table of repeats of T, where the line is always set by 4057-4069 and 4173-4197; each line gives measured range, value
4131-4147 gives 2.5 angstrom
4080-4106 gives 2.0 angstrom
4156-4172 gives 0.8 angstrom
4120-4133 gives 0.0 angstrom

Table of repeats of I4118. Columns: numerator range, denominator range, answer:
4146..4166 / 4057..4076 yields 0.91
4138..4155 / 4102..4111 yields 1.16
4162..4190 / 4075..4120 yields 1.08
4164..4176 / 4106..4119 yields 1.13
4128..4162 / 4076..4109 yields 0.95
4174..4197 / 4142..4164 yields 1.13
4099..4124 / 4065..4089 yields 0.91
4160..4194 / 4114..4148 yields 1.07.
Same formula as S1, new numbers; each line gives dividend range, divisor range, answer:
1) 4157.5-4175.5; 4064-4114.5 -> 1.06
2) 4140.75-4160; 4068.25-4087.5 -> 0.86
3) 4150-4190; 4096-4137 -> 1.04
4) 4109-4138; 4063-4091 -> 0.95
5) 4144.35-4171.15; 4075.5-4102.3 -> 0.96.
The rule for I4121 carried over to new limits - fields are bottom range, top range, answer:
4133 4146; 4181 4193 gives 1.21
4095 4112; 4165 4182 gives 1.18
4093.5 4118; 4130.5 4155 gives 0.97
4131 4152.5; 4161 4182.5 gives 1.17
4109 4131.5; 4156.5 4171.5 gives 0.97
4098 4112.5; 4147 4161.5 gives 1.03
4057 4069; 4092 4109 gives 0.85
